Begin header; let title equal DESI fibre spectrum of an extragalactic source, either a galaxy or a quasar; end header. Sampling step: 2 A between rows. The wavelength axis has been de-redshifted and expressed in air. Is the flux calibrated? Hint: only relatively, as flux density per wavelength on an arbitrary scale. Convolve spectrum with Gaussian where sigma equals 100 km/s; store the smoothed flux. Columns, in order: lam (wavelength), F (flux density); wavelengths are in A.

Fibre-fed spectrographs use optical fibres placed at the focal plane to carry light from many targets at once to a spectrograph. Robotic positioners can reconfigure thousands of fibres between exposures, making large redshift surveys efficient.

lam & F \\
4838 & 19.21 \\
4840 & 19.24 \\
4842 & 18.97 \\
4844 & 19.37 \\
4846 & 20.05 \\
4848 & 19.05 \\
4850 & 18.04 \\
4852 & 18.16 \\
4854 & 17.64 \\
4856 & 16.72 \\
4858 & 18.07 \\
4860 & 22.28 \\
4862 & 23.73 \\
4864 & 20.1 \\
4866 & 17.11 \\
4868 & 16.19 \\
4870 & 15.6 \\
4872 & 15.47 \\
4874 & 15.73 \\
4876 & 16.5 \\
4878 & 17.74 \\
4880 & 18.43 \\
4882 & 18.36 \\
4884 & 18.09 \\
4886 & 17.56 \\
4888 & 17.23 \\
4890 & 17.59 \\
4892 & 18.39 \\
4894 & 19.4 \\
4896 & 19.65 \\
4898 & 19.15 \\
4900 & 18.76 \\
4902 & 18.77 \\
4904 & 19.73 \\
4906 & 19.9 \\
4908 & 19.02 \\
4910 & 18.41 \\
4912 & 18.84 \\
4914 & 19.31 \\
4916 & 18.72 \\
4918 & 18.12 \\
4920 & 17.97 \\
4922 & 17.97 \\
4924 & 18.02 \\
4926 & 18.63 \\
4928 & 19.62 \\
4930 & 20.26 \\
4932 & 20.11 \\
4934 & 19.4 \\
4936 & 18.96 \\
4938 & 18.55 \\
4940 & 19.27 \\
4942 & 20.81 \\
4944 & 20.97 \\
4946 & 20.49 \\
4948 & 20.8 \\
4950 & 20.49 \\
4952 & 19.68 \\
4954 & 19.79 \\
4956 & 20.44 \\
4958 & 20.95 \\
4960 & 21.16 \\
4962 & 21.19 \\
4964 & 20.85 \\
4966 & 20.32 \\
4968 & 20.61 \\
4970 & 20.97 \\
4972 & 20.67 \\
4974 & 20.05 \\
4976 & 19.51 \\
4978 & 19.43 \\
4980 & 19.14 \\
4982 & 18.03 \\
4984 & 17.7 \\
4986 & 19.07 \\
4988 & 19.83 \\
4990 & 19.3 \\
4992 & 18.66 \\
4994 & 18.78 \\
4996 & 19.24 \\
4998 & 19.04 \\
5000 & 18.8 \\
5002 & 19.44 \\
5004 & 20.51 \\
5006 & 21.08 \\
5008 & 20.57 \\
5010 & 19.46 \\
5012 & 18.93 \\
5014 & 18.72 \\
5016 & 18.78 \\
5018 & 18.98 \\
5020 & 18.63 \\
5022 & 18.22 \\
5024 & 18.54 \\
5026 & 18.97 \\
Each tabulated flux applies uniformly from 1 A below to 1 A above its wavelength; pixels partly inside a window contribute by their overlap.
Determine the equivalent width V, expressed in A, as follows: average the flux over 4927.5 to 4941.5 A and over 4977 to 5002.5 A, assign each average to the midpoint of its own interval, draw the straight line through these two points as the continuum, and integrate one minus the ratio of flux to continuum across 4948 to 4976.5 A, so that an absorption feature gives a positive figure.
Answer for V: -1.9 A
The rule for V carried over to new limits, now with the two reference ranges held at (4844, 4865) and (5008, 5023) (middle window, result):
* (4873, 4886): 1.2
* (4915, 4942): 0.3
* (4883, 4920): 1.1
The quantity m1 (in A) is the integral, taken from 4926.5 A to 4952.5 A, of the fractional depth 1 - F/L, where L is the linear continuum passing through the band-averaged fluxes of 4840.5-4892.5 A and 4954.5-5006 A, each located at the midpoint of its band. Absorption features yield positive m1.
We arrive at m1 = -1.0 A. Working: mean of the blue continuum 18.2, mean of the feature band 19.9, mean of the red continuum 19.8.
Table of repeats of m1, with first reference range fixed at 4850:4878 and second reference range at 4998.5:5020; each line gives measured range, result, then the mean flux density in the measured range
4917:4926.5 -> 0.22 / 18.1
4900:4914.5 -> -0.56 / 19.1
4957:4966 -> -0.94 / 21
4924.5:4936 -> -0.52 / 19.5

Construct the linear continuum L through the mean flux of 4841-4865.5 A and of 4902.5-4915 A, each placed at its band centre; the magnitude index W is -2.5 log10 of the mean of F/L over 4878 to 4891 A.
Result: 0.08 mag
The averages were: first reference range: 19.3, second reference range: 19.2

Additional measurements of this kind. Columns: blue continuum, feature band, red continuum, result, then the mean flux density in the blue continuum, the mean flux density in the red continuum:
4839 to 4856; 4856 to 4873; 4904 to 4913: 0.02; 18.7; 19.1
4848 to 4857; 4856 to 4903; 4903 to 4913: 0.01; 17.8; 19.2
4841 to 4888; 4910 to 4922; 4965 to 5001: 0.01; 18.2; 19.4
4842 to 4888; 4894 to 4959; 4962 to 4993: -0.02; 18.2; 19.7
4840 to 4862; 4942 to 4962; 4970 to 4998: -0.08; 19.1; 19.2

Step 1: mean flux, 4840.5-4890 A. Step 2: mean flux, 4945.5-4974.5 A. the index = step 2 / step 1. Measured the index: 1.13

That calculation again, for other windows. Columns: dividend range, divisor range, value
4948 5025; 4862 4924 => 1.08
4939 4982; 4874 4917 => 1.10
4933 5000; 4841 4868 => 1.04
